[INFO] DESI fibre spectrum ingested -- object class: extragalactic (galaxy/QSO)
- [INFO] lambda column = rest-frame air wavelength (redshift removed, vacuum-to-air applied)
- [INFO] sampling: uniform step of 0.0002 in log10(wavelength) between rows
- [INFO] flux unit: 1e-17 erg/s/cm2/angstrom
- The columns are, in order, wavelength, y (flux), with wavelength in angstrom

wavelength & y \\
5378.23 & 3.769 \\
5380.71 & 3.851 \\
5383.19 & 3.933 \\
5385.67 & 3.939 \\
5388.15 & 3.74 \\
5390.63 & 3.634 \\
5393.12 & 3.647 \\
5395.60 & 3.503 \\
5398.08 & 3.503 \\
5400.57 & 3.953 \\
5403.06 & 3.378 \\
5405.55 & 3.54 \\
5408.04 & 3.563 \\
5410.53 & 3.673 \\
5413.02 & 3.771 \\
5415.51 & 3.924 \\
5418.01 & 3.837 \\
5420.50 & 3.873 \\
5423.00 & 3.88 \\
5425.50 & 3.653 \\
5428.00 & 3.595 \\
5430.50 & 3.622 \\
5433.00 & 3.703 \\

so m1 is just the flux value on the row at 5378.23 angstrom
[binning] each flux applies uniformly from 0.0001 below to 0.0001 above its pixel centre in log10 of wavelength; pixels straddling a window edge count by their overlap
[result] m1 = 3.769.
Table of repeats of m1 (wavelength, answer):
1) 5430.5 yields 3.622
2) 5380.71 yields 3.851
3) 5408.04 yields 3.563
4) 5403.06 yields 3.378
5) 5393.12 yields 3.647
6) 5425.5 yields 3.653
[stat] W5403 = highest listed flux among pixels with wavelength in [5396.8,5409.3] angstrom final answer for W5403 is 3.953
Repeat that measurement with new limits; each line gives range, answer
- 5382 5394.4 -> 3.939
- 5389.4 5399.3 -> 3.647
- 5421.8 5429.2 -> 3.88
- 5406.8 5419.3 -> 3.924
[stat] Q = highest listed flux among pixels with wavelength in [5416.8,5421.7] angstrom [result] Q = 3.873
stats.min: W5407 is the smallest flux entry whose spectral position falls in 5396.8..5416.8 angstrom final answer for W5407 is 3.378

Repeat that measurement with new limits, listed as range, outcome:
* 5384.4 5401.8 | 3.503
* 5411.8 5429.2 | 3.595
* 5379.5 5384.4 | 3.851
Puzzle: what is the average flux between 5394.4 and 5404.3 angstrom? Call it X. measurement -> 3.58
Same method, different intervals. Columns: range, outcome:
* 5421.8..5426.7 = 3.76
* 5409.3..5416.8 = 3.79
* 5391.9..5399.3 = 3.56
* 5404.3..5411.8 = 3.59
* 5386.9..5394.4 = 3.67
